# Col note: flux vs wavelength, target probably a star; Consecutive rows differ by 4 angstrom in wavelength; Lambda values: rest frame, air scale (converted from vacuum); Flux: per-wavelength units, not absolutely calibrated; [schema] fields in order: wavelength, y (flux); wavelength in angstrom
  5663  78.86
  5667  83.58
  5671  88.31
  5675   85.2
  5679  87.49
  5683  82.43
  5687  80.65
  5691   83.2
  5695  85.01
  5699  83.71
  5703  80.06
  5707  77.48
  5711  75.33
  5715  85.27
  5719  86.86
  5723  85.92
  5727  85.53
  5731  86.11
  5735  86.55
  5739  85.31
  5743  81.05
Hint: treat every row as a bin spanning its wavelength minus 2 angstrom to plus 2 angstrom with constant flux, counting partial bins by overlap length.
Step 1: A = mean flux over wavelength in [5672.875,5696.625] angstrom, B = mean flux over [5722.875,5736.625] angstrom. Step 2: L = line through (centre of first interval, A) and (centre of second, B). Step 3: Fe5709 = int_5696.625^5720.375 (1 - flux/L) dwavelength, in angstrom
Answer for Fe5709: 1.0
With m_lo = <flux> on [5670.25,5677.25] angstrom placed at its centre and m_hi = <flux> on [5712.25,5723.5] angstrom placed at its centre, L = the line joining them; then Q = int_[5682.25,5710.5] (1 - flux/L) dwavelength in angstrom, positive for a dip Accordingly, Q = 1.47 angstrom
